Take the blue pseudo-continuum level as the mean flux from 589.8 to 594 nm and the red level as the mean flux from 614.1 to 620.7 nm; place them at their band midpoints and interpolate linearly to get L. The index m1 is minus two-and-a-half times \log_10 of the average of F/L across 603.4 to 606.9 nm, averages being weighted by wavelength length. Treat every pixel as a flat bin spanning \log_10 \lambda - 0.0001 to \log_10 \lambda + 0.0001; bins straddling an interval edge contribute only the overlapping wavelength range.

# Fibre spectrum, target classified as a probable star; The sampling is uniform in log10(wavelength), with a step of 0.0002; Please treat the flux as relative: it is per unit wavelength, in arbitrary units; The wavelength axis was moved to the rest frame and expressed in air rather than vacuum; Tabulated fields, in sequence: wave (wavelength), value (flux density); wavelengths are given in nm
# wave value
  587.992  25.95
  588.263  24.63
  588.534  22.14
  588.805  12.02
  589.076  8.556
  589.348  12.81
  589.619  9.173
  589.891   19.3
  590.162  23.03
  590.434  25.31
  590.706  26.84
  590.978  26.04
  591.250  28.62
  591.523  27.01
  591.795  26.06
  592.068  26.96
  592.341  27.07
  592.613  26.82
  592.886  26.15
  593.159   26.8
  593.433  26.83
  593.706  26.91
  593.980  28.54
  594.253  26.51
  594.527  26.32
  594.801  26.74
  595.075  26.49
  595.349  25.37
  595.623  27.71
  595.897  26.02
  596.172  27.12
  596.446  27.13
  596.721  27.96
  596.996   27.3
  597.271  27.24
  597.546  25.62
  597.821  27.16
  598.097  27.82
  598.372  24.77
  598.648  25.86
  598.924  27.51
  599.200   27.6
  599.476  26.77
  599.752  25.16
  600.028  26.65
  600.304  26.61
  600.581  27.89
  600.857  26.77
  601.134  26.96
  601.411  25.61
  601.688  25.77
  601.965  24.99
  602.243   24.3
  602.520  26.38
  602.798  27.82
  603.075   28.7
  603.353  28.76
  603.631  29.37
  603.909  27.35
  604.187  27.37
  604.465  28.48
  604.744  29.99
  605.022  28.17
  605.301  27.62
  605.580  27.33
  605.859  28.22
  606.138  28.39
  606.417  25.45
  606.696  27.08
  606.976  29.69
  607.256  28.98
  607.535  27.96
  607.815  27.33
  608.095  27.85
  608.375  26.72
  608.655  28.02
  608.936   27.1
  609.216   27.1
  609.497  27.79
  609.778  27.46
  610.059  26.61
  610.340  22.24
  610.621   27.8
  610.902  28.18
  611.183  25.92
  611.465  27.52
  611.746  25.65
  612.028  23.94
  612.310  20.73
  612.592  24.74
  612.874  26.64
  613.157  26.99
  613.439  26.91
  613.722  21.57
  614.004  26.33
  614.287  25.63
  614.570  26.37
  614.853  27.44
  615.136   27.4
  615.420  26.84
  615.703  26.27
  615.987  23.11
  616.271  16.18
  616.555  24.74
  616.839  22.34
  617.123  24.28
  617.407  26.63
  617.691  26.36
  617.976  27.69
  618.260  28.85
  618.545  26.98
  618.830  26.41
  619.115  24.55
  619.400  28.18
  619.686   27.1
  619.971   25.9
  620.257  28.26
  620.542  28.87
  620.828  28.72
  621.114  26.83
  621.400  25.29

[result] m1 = -0.08 mag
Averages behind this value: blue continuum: 26.2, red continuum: 25.9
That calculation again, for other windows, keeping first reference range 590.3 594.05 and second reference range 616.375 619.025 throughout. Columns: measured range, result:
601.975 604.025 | -0.04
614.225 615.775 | -0.03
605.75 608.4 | -0.06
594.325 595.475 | 0.02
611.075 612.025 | 0.00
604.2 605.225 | -0.09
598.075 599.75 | 0.00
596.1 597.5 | -0.02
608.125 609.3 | -0.04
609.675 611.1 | -0.01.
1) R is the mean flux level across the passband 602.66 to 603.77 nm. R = 28.7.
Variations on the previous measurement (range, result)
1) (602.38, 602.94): 27.1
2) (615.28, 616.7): 23.4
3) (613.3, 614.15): 24.9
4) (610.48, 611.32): 27.3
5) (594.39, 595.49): 26.2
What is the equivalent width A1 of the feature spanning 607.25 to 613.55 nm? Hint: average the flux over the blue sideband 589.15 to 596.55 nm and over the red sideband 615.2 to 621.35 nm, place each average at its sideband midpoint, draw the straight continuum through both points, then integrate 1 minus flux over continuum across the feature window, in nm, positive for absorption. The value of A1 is -0.20 nm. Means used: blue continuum 25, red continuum 26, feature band 26.5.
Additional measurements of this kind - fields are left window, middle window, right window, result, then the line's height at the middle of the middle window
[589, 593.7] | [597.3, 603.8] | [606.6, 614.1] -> -0.480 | 24.9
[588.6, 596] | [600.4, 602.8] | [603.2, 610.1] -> 0.025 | 26.5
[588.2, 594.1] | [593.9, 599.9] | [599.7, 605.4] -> -0.386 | 25.1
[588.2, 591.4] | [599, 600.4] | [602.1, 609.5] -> -0.107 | 24.7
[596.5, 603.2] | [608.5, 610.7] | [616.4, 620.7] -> -0.016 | 26.5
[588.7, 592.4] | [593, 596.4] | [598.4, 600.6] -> -0.436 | 23.8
